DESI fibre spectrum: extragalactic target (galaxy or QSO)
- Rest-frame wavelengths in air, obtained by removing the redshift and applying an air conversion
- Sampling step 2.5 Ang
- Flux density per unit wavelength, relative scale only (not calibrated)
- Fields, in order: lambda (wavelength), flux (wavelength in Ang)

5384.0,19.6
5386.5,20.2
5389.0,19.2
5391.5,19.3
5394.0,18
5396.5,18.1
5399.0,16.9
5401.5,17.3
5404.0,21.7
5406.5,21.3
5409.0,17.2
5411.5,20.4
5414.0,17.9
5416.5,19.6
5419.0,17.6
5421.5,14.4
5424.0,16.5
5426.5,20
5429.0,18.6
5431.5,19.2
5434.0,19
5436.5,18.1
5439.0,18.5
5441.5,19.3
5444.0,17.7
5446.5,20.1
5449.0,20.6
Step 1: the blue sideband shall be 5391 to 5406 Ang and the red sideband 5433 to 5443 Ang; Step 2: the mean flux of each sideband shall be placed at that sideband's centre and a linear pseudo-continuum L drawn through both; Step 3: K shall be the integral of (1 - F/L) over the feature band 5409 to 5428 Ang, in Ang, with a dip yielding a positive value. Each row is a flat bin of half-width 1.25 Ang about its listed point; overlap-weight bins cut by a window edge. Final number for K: 0.7 Ang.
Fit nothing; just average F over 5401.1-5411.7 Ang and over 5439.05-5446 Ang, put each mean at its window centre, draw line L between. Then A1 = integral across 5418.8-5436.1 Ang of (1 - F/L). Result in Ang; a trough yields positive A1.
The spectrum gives 1.05 Ang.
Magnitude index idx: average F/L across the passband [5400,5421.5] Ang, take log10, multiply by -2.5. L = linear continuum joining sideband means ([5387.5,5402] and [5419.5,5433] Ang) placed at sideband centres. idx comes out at -0.05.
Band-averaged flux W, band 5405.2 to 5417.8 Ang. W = 19.3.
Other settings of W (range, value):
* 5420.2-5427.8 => 17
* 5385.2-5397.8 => 19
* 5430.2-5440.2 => 18.7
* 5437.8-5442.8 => 18.9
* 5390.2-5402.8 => 17.9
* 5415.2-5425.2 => 17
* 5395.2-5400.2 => 17.5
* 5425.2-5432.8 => 19.2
